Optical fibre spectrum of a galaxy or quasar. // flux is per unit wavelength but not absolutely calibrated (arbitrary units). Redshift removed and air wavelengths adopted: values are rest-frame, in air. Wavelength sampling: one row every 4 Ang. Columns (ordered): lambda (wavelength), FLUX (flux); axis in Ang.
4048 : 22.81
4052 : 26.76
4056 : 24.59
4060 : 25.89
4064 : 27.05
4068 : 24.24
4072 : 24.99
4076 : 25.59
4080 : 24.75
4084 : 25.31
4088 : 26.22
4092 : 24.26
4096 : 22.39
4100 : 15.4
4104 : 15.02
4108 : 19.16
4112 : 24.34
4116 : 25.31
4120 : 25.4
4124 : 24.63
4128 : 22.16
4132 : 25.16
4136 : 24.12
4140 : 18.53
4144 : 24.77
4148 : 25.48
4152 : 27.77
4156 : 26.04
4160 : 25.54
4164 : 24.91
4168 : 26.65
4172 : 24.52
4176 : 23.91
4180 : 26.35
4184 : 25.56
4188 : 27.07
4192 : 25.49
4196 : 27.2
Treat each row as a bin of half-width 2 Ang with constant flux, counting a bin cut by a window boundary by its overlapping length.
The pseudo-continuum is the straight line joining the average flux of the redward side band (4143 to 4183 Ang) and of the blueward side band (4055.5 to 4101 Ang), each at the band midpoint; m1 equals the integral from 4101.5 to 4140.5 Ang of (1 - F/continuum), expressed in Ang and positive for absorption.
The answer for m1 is 4.0 Ang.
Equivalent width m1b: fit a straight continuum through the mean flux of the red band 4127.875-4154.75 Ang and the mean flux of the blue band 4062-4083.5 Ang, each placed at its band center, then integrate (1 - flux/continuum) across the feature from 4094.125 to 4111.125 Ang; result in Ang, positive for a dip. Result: 4.4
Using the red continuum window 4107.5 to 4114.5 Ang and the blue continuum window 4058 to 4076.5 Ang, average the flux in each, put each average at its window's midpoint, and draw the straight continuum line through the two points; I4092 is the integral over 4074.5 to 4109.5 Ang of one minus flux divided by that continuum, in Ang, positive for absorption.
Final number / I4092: 2.8 Ang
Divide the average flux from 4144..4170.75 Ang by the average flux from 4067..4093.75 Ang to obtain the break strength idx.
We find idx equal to 1.03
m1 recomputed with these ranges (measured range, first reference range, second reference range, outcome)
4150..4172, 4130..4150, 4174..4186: -1.40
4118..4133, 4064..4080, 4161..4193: 0.64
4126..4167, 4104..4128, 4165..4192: -0.42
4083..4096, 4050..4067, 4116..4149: 0.13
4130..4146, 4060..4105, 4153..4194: 1.08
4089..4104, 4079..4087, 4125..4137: 2.75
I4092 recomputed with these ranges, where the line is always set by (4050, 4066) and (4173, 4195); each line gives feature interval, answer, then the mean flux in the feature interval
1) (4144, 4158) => -0.22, 26.2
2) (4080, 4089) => 0.17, 25.5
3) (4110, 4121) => 0.39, 25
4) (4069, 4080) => 0.39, 25.1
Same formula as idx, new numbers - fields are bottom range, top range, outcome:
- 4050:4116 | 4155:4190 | 1.09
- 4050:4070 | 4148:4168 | 1.01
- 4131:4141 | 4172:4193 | 1.12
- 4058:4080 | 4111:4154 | 0.96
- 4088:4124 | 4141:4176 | 1.16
